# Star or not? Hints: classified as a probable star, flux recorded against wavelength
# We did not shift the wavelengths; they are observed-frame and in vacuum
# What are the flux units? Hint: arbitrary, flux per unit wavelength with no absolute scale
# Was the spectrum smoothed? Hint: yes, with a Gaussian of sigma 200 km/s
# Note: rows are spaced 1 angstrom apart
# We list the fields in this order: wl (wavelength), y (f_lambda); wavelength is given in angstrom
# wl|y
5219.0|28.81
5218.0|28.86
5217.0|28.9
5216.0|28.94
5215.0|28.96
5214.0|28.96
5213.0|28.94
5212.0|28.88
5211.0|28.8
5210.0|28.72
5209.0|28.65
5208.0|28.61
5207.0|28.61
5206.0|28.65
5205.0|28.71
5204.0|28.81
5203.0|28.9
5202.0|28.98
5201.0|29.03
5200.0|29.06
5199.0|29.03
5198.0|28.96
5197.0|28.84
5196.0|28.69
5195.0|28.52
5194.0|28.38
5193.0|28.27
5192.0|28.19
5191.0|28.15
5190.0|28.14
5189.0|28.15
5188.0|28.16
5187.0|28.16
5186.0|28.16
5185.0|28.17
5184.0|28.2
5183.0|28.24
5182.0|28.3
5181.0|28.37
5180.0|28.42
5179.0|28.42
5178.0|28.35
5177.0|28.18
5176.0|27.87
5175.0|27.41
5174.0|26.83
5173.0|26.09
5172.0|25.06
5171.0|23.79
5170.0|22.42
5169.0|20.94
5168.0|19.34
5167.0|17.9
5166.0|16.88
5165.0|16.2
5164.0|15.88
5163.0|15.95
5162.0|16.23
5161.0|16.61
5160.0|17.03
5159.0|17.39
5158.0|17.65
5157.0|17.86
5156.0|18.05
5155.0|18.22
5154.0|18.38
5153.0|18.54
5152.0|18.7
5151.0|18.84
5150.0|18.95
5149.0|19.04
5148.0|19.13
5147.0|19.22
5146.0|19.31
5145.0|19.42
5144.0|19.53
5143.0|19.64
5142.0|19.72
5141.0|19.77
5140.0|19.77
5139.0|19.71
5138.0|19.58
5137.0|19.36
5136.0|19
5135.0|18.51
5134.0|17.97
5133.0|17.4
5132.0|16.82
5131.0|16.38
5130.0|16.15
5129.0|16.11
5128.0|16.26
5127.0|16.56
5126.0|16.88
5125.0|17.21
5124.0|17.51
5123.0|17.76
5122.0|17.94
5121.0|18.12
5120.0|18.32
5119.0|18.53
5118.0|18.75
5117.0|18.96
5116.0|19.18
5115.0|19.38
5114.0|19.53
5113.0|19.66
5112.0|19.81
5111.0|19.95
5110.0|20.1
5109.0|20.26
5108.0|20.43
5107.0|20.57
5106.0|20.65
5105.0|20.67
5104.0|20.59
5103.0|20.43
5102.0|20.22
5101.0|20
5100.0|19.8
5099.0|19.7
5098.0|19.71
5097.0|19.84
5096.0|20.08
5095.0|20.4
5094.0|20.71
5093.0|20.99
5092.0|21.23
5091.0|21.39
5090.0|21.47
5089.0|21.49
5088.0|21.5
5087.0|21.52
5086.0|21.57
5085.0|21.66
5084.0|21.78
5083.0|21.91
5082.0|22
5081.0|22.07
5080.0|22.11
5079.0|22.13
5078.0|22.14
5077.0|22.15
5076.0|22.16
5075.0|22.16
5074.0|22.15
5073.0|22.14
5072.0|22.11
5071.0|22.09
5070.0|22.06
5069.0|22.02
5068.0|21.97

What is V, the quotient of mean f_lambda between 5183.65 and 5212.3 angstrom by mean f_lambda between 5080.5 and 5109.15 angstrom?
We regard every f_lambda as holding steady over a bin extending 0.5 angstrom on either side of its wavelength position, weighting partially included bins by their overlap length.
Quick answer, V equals 1.4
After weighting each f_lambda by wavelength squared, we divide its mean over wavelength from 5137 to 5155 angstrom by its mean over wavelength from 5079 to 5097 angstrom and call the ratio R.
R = 0.92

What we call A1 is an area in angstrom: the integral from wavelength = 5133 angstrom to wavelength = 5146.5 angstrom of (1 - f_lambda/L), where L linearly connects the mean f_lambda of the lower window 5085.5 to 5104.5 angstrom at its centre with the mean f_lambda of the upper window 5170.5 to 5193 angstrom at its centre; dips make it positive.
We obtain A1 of 2.8 angstrom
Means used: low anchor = 20.7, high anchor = 27.7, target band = 19.3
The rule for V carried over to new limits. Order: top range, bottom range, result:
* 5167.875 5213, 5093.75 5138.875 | 1.47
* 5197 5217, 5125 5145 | 1.59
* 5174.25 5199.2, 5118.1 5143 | 1.57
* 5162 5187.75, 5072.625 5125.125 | 1.19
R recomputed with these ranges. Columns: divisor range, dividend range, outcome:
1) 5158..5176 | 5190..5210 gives 1.43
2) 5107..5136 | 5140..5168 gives 1.01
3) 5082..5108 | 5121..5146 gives 0.89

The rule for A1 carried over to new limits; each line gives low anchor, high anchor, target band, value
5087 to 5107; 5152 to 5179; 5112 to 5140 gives 3.4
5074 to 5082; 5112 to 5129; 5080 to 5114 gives -0.7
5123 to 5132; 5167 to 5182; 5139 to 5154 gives 0.8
